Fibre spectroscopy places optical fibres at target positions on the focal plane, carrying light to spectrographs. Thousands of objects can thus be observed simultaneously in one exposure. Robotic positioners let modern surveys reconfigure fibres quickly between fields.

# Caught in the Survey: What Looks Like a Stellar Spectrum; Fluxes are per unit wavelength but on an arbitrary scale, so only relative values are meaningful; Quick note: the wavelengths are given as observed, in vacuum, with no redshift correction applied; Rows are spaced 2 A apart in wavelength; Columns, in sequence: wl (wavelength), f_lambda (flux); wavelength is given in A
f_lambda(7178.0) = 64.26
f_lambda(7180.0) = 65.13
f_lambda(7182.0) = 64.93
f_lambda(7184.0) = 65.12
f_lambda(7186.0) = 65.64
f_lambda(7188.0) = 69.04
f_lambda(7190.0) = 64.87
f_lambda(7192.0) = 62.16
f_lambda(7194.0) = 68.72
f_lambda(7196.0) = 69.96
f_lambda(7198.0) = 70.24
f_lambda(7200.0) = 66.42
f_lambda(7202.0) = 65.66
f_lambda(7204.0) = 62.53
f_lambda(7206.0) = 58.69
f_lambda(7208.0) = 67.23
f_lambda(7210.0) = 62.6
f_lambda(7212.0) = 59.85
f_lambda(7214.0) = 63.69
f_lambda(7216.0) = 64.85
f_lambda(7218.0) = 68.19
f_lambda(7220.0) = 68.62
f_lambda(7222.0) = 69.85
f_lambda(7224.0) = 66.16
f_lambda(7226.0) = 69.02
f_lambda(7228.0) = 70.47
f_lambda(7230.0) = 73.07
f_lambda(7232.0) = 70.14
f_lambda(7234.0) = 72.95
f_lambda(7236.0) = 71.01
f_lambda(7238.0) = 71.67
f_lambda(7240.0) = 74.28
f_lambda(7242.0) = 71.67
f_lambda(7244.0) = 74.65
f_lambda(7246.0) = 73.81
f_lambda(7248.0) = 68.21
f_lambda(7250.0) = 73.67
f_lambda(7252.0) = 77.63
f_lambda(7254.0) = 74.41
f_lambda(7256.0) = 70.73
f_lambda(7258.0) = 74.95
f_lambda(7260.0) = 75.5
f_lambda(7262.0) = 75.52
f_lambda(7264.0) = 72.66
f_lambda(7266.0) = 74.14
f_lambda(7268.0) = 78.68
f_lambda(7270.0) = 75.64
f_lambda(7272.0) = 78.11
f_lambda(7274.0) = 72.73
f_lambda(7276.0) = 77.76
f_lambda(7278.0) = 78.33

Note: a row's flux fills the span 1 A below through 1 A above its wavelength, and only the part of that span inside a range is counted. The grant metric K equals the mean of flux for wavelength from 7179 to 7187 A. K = 65.2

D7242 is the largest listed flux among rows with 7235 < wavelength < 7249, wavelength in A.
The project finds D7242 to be 74.65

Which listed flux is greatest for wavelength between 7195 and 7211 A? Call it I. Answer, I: 70.24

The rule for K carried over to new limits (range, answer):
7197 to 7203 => 67.4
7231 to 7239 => 71.4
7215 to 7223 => 67.9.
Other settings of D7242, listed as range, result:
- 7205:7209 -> 67.23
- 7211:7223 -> 69.85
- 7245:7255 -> 77.63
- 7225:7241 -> 74.28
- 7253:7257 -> 74.41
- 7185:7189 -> 69.04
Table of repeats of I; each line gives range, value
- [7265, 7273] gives 78.68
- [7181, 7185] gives 65.12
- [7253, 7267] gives 75.52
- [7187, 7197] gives 69.96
